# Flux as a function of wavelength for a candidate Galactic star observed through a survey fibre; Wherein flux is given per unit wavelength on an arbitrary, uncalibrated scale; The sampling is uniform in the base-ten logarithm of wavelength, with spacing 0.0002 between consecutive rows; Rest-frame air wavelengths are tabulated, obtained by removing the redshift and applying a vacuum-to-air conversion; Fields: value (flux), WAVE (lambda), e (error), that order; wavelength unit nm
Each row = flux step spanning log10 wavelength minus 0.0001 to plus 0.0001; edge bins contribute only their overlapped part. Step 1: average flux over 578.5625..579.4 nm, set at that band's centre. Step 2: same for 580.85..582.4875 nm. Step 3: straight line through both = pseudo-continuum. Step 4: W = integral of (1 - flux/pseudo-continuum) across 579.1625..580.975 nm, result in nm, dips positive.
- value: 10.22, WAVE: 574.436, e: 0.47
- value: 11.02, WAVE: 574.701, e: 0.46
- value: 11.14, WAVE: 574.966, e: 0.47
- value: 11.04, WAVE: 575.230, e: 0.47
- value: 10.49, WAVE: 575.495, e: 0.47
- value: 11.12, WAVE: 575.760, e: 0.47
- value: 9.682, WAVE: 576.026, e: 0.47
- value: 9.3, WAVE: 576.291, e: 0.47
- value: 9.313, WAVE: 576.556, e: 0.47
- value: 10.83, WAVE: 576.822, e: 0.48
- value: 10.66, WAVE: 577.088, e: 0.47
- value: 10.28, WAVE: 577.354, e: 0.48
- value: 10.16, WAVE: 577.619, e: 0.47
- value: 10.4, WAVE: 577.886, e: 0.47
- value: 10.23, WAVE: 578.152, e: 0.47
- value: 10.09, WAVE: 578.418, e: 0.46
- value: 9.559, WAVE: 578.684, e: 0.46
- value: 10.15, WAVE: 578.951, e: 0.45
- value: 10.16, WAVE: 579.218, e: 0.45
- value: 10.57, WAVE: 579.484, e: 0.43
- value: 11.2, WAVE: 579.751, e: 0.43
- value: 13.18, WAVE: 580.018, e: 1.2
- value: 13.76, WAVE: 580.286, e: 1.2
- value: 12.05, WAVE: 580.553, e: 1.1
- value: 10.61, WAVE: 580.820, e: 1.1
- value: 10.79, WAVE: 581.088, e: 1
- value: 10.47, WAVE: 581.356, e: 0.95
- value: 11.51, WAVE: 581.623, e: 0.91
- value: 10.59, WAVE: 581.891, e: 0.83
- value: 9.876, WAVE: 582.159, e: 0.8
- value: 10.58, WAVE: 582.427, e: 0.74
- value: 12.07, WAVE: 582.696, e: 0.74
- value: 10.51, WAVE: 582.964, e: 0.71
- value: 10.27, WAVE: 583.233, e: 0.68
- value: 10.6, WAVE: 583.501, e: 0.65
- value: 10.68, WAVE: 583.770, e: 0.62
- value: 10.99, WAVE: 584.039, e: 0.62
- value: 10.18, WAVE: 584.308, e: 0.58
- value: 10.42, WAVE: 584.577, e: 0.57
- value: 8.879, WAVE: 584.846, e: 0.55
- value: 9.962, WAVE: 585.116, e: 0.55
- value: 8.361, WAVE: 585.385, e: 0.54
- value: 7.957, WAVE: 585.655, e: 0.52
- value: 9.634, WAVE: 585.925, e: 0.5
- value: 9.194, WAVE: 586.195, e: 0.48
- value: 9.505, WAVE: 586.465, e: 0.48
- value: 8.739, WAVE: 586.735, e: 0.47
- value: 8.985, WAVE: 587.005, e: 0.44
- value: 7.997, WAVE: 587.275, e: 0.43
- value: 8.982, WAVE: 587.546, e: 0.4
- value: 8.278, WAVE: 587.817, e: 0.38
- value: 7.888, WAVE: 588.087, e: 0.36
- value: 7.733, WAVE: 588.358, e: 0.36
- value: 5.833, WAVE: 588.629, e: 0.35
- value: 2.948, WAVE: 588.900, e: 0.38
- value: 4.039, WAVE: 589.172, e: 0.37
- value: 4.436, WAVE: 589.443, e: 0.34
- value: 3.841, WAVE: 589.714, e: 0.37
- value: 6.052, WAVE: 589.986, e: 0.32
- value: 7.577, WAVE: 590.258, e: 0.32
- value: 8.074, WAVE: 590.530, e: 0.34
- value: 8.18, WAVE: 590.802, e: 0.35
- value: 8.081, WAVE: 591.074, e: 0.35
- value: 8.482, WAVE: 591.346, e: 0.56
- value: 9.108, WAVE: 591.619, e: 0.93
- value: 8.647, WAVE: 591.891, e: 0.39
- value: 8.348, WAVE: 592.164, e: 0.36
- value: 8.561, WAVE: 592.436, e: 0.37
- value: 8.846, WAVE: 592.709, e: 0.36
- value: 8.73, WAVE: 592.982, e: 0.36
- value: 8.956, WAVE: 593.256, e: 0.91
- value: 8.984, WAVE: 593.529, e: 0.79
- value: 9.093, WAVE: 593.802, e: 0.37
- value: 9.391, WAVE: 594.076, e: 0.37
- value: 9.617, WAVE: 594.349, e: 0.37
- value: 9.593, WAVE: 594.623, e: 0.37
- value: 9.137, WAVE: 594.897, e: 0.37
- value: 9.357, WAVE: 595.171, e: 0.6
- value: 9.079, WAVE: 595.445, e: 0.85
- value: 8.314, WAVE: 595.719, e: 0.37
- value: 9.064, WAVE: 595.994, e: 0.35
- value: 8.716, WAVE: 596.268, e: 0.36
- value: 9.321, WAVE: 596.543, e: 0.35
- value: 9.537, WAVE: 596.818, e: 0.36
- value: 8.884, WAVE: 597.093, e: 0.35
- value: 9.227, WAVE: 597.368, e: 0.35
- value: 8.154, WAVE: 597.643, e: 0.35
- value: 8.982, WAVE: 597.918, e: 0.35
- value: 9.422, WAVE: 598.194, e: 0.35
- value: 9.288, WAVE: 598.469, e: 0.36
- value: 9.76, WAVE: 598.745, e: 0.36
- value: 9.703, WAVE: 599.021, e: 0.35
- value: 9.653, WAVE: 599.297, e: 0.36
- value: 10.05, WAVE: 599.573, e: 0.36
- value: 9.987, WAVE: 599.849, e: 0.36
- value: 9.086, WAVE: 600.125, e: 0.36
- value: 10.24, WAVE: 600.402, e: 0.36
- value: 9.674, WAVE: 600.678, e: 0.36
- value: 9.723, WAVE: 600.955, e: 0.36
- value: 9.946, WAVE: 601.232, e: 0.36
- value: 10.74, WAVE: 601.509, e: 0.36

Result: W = -0.255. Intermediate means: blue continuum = 10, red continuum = 10.6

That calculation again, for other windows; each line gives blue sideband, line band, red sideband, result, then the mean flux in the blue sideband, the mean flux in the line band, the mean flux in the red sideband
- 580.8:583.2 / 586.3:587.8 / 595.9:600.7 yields 0.22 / 10.8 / 8.8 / 9.37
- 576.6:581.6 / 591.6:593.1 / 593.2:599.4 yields 0.14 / 10.8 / 8.68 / 9.18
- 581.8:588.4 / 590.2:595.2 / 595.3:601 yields 0.34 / 9.57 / 8.78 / 9.32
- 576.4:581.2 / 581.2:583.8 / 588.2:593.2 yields -0.29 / 10.8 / 10.7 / 7.12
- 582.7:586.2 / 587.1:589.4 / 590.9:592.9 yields 0.65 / 9.92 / 6.66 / 8.58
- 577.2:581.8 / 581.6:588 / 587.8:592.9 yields -0.48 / 10.9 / 9.73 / 7.1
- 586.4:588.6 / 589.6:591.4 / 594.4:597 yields 0.31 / 8.35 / 7.17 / 9.13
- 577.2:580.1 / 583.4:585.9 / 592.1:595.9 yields 0.04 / 10.5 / 9.76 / 9.01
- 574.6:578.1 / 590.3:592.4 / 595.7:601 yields 0.28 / 10.4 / 8.39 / 9.36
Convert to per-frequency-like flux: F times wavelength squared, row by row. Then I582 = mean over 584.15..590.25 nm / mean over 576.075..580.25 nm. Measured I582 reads 0.8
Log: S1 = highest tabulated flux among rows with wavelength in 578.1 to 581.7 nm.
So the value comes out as 13.76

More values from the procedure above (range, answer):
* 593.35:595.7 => 9.617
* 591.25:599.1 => 9.76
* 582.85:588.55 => 10.99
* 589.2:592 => 9.108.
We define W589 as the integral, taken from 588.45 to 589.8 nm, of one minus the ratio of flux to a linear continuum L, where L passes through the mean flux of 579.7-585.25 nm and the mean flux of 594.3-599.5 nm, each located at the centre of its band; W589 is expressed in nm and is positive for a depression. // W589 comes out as 0.77 nm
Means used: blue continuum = 10.9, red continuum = 9.2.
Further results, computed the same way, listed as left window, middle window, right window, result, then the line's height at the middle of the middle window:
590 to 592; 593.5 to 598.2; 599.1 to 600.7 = -0.03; 9.05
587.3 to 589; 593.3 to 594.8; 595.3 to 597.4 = -0.15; 8.47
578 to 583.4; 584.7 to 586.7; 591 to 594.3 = 0.19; 10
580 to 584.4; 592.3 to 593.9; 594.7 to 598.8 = 0.12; 9.57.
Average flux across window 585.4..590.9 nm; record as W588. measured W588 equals 7.31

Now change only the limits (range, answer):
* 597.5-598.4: 8.89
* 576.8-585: 10.7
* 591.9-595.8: 9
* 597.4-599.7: 9.37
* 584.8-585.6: 8.97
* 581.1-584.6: 10.7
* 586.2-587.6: 8.87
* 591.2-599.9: 9.12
